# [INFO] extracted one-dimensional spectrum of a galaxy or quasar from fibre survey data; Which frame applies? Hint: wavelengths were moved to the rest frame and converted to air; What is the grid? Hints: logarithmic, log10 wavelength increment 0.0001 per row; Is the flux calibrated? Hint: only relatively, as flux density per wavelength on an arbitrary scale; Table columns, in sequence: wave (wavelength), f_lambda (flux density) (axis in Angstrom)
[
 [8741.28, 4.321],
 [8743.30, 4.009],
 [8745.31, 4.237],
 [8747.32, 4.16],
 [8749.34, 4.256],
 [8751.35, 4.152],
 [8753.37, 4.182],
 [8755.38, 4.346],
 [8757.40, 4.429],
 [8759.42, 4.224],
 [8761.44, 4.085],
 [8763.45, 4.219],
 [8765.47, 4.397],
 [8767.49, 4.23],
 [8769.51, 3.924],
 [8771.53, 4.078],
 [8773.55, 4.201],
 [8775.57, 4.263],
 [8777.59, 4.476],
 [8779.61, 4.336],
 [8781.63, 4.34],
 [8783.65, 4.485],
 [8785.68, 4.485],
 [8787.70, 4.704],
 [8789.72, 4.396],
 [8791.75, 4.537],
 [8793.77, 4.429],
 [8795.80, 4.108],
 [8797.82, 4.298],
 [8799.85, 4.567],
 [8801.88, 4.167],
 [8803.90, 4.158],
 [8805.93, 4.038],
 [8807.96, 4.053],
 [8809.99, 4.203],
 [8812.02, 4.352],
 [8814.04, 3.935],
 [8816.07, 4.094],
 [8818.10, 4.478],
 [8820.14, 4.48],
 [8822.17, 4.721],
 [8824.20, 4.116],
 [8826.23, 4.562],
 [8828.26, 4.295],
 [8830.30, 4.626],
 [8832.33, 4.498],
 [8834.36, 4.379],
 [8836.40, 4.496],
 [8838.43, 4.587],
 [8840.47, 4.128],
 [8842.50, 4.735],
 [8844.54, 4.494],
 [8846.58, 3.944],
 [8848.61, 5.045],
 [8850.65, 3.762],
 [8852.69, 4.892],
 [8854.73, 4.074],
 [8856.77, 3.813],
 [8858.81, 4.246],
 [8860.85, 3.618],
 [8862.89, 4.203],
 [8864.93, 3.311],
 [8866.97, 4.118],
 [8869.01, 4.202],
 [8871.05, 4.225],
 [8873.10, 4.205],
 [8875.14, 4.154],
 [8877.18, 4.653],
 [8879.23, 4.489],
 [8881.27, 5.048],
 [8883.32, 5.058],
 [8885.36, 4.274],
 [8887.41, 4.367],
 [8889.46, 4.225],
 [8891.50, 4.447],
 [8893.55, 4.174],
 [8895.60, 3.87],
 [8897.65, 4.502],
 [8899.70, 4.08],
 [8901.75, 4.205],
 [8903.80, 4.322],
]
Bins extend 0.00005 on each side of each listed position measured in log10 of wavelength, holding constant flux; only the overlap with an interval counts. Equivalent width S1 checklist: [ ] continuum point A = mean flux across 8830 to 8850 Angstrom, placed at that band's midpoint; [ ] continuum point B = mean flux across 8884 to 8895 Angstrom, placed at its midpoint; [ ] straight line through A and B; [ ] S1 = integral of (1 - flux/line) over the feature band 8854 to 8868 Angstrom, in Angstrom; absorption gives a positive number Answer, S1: 1.6 Angstrom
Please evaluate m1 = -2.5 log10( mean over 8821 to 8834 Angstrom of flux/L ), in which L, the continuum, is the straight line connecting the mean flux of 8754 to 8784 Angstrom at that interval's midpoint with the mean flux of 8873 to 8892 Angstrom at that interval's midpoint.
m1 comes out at -0.02 mag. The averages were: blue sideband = 4.26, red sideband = 4.51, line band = 4.47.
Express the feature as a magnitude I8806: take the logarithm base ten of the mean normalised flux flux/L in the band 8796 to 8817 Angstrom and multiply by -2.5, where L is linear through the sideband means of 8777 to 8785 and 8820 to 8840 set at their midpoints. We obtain 0.064 mag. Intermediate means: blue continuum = 4.41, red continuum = 4.47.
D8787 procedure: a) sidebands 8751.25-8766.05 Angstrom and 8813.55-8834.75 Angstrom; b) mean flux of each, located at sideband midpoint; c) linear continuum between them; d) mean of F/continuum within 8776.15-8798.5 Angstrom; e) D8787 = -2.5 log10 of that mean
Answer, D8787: -0.03 mag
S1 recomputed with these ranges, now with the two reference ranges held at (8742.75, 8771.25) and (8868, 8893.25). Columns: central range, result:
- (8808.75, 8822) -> 0.10 Angstrom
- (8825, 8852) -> -0.45 Angstrom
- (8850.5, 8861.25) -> 0.67 Angstrom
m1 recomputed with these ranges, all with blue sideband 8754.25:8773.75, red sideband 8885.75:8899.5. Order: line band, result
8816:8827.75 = -0.05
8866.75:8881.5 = -0.03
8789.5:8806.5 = -0.02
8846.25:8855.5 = -0.04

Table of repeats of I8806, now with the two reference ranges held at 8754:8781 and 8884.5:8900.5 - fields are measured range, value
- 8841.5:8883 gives -0.01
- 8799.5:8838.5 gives -0.02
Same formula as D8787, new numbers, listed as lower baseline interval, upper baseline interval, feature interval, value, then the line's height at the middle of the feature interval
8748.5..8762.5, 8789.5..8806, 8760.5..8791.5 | -0.01 mag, 4.27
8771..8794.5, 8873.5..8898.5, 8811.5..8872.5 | 0.03 mag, 4.42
